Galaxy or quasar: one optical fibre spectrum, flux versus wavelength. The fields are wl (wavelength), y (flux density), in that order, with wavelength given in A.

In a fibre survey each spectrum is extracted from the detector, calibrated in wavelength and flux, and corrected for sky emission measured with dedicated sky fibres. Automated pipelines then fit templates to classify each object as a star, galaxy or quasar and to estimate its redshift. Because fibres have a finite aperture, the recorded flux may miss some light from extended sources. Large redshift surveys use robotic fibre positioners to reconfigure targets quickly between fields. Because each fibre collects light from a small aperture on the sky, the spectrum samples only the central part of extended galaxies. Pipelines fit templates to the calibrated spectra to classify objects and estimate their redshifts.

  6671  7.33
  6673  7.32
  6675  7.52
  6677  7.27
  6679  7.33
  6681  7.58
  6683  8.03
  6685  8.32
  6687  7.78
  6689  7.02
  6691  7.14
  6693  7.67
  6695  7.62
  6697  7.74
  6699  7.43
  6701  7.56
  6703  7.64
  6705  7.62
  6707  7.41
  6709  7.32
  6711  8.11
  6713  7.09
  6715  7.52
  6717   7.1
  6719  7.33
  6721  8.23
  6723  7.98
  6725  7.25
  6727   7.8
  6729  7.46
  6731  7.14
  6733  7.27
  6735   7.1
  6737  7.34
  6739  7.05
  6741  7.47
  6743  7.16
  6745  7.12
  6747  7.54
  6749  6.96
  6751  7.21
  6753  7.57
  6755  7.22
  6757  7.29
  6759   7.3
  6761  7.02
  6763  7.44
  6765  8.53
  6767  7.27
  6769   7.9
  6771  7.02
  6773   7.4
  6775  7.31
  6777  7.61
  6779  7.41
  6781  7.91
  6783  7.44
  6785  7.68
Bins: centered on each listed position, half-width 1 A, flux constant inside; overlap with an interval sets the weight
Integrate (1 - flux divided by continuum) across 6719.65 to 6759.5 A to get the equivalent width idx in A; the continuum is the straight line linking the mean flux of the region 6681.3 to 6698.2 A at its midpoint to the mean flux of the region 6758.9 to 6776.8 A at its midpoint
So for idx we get 0.9 A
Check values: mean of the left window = 7.66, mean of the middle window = 7.37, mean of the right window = 7.48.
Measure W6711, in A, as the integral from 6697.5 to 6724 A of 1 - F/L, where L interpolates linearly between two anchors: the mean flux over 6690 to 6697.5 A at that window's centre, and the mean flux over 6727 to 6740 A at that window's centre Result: -0.5 A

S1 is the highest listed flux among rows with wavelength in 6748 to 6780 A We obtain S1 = 8.53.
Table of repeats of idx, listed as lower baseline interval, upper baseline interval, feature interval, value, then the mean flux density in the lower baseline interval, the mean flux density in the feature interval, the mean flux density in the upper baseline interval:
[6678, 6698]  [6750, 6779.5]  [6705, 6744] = 0.52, 7.62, 7.43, 7.43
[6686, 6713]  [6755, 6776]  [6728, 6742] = 0.41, 7.53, 7.26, 7.44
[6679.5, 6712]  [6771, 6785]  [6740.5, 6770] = 0.50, 7.62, 7.4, 7.49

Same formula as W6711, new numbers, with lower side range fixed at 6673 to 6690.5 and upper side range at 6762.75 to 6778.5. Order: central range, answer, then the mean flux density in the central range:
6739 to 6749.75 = 0.5 A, 7.24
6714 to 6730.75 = 0.0 A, 7.56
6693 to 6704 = 0.0 A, 7.6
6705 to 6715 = 0.1 A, 7.5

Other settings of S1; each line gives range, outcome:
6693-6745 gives 8.23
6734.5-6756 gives 7.57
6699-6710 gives 7.64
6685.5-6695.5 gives 7.78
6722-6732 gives 7.98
